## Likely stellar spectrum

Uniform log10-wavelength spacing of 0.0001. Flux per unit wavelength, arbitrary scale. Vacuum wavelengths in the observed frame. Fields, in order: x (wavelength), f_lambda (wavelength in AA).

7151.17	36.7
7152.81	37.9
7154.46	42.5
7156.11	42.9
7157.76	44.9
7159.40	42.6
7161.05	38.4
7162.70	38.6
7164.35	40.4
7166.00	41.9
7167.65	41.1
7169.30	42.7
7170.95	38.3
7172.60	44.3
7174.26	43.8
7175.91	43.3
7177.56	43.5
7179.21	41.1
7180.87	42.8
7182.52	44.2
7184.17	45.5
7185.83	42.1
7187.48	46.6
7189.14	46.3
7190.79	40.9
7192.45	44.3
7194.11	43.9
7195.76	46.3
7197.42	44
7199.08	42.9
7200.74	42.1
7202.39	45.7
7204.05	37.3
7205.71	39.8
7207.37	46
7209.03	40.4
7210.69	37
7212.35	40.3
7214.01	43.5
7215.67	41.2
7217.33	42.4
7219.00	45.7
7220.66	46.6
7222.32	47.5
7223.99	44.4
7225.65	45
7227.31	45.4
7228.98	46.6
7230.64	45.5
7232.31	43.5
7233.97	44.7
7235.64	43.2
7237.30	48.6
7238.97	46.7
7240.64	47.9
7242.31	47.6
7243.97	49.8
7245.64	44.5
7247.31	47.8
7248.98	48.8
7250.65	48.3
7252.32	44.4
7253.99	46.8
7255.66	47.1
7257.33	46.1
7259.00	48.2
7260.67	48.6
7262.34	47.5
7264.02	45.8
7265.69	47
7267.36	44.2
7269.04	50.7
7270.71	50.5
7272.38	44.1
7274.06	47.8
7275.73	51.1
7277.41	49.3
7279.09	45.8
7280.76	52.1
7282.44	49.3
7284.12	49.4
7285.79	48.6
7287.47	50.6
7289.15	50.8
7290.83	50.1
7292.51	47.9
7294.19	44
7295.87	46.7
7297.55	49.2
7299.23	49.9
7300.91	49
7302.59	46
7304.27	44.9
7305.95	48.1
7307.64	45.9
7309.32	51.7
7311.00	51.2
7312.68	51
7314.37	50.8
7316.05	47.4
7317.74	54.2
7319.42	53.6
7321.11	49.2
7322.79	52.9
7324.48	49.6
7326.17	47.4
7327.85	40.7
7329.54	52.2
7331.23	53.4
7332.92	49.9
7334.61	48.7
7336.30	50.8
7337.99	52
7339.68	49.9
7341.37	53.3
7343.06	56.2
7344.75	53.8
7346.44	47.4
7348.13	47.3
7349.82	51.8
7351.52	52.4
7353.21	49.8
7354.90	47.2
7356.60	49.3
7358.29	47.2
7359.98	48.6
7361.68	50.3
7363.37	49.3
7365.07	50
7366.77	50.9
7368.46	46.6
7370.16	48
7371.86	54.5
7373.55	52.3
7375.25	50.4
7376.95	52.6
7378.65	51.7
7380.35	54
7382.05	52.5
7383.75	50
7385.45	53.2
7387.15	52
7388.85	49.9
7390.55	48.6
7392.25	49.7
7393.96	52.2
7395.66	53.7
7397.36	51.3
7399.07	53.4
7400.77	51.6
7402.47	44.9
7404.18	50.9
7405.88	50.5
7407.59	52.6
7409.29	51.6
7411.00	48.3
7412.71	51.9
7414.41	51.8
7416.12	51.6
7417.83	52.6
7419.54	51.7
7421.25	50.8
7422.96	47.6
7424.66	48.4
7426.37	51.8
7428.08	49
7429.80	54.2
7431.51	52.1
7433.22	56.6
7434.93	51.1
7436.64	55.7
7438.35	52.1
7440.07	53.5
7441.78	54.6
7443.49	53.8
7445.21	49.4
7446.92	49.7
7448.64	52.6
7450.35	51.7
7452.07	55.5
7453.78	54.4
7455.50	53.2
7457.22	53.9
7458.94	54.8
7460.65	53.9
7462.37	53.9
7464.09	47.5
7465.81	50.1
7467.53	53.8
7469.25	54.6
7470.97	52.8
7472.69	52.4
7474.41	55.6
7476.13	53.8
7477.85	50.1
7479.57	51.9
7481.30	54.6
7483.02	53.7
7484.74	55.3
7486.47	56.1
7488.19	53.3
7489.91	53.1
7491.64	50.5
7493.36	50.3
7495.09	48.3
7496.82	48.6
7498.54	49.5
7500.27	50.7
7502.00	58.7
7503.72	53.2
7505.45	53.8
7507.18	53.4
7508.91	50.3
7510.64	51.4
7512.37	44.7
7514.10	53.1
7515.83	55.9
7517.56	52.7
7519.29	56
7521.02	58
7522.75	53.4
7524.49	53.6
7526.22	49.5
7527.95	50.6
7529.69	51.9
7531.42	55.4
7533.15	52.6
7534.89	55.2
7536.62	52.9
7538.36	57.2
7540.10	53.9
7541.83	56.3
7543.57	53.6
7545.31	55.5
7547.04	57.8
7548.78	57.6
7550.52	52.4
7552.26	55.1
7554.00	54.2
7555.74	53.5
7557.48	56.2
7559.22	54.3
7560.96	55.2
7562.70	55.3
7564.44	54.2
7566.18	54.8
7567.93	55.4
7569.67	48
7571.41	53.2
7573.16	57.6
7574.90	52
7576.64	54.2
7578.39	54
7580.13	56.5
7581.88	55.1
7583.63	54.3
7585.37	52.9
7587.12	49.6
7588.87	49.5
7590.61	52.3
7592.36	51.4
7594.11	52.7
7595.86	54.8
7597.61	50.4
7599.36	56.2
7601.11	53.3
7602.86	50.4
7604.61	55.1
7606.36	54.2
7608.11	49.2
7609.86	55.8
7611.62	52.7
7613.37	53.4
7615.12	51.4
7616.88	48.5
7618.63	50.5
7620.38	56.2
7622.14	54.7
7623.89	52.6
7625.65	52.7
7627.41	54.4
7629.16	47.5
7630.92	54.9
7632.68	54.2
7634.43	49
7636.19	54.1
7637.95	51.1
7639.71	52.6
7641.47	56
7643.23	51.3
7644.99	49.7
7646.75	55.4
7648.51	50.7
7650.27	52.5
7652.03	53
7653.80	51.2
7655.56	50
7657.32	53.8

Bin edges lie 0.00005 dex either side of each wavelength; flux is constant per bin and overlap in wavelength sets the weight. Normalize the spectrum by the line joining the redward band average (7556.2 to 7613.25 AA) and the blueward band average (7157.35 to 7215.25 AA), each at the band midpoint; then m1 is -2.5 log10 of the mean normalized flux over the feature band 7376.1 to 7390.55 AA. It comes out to -0.08 mag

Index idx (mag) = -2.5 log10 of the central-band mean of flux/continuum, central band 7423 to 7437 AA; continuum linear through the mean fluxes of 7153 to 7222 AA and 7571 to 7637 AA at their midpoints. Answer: -0.073 mag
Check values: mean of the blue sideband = 42.6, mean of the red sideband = 52.9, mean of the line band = 52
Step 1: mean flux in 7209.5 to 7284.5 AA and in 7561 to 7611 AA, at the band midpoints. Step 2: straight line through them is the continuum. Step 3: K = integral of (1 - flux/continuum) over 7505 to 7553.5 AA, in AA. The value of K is -1.4 AA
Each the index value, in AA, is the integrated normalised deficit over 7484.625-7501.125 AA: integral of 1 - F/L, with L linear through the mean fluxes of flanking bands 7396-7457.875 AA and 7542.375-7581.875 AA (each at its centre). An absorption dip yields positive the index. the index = 0.6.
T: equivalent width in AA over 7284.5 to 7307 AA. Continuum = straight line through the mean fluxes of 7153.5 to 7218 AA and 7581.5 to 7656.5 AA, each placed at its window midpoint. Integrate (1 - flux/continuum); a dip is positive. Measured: -1.58 AA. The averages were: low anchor 42.4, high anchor 52.5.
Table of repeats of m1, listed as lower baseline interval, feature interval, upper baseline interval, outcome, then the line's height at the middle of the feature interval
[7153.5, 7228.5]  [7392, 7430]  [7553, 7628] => -0.050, 48.6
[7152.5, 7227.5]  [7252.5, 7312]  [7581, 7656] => -0.076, 44.9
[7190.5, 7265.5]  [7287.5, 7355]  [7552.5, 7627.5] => -0.059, 47.1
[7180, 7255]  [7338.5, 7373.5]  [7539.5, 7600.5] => -0.044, 48.3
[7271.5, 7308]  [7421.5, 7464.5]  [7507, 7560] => -0.015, 51.7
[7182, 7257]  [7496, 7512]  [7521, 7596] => 0.009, 52.4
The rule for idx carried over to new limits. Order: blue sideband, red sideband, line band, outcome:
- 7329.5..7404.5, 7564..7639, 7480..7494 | -0.03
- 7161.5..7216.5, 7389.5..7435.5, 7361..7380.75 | -0.03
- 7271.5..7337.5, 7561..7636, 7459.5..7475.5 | -0.03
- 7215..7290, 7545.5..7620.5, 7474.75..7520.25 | -0.01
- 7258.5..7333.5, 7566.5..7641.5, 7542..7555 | -0.06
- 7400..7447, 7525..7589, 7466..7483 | -0.02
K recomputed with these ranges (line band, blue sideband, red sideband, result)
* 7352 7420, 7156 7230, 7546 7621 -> -3.6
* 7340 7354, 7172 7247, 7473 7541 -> -1.0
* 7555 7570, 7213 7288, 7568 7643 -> -0.6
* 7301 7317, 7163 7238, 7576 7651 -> -1.0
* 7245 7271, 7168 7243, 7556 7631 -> -1.2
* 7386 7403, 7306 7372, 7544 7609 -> 0.0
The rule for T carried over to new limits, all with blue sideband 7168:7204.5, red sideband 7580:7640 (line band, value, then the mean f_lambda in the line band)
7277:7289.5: -1.10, 49.4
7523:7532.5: -0.27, 52.3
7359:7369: -0.45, 49.4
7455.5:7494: -2.61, 53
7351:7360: -0.38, 49.1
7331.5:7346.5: -1.59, 51.6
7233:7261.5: -1.49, 47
